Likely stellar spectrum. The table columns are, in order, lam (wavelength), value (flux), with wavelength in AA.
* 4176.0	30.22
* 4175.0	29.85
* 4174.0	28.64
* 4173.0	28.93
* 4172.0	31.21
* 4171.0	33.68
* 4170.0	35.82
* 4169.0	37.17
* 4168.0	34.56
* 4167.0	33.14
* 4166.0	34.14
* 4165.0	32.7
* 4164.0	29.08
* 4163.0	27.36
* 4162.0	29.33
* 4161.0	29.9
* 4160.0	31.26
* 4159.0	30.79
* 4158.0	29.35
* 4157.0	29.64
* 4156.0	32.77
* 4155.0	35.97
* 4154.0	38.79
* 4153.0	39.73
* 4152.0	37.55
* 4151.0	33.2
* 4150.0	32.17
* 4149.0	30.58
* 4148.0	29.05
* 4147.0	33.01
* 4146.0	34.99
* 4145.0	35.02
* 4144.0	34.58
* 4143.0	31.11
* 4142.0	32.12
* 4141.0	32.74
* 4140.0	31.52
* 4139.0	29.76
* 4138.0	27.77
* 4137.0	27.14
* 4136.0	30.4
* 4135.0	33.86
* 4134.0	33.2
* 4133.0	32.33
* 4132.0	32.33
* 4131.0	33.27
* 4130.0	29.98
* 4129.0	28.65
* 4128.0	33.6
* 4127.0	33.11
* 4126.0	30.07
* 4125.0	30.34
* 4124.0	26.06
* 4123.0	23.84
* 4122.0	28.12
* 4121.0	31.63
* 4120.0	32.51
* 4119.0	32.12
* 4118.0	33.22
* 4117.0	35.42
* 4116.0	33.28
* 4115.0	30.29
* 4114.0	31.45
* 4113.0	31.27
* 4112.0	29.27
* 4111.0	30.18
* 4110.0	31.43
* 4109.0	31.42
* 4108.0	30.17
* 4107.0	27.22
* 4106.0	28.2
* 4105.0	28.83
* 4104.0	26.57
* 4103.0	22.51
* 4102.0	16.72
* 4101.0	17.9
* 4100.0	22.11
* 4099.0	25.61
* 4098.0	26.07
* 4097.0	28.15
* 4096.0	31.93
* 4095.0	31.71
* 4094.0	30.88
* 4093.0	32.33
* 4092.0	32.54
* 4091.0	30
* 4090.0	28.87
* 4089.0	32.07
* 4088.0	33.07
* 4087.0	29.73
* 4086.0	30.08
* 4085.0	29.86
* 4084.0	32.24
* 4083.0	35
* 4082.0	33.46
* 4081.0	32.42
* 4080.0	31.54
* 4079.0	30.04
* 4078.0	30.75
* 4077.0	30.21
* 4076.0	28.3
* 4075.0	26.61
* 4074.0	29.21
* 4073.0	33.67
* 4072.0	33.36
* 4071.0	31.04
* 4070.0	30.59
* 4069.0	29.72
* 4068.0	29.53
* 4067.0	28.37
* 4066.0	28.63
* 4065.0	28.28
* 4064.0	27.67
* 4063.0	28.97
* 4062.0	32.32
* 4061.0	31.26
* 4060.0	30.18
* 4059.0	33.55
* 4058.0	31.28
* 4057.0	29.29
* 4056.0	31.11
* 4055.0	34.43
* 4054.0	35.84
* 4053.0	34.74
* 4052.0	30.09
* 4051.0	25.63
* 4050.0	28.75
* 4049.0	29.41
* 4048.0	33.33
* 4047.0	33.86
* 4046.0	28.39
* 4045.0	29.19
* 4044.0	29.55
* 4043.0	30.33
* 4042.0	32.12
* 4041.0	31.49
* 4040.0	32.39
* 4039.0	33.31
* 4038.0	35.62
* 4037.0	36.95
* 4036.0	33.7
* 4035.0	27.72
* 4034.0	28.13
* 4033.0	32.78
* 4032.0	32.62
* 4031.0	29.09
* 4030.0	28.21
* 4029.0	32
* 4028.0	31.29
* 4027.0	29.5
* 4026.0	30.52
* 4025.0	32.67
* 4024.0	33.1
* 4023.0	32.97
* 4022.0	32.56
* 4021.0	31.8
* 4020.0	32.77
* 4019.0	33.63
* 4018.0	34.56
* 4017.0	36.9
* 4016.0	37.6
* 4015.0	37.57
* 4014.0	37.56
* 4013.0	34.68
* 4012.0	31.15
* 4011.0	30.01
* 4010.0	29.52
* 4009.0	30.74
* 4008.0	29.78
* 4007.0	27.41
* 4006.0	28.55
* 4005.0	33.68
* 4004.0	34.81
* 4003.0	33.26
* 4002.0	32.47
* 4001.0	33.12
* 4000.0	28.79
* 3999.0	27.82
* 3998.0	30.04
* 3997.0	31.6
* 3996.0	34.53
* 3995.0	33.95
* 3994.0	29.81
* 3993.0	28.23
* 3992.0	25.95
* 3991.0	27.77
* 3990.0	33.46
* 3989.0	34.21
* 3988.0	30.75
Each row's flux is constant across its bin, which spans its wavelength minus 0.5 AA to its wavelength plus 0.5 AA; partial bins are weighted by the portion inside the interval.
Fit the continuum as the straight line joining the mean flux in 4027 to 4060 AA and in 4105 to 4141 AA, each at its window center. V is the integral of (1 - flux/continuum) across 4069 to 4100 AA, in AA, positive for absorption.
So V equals 0.5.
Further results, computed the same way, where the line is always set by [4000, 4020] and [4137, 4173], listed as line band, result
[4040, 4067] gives 1.67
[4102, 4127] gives 2.29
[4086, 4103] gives 2.42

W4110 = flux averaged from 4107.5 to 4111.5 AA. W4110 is 30.8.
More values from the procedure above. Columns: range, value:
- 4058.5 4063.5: 31.3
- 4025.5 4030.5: 30.3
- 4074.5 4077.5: 28.4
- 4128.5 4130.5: 29.3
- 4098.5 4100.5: 23.9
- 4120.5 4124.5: 27.4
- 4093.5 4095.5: 31.3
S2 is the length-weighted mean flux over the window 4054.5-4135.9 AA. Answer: 30.1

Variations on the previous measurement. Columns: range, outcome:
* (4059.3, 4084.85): 30.5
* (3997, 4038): 32.1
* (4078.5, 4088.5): 31.7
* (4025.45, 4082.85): 30.9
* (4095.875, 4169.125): 30.7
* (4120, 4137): 30.6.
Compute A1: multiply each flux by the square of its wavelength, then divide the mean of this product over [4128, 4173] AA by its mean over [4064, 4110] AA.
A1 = 1.14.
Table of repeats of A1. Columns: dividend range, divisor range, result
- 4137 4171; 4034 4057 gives 1.09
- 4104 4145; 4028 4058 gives 1.02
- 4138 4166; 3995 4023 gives 1.07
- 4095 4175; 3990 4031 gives 1.03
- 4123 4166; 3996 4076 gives 1.06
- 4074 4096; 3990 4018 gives 1.01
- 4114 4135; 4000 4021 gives 1.01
